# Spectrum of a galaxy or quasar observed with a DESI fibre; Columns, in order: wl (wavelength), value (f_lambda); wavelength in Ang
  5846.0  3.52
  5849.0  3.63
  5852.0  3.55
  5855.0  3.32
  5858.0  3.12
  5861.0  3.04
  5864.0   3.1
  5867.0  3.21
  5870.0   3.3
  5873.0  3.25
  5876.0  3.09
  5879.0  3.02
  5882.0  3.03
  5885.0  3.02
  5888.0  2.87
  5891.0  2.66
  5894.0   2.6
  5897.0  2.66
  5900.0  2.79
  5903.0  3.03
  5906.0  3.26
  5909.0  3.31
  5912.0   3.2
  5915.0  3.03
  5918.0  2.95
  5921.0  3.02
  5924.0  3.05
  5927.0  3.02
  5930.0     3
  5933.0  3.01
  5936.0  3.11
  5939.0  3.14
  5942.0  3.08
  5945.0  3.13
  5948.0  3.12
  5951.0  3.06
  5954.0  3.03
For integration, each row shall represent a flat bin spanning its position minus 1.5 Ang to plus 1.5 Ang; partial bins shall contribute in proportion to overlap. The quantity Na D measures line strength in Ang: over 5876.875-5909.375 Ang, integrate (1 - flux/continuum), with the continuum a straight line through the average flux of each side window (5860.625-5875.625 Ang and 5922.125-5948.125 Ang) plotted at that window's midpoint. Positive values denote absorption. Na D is 2.3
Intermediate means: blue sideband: 3.18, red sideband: 3.07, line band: 2.92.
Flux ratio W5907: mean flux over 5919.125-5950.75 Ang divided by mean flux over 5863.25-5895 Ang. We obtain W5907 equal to 1.0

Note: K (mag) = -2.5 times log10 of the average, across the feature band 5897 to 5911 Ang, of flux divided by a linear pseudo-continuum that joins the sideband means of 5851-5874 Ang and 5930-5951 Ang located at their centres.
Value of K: 0.035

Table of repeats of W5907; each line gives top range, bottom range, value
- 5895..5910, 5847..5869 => 0.91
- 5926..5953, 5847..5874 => 0.94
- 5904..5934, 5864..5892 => 1.01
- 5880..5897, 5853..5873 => 0.88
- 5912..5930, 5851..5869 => 0.94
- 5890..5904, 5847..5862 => 0.82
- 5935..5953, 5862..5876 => 0.97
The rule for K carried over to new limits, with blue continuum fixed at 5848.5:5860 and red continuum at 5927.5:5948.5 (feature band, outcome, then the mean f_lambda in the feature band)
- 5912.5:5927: 0.04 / 3.03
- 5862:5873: 0.04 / 3.2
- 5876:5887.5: 0.09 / 3.02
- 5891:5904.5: 0.17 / 2.76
